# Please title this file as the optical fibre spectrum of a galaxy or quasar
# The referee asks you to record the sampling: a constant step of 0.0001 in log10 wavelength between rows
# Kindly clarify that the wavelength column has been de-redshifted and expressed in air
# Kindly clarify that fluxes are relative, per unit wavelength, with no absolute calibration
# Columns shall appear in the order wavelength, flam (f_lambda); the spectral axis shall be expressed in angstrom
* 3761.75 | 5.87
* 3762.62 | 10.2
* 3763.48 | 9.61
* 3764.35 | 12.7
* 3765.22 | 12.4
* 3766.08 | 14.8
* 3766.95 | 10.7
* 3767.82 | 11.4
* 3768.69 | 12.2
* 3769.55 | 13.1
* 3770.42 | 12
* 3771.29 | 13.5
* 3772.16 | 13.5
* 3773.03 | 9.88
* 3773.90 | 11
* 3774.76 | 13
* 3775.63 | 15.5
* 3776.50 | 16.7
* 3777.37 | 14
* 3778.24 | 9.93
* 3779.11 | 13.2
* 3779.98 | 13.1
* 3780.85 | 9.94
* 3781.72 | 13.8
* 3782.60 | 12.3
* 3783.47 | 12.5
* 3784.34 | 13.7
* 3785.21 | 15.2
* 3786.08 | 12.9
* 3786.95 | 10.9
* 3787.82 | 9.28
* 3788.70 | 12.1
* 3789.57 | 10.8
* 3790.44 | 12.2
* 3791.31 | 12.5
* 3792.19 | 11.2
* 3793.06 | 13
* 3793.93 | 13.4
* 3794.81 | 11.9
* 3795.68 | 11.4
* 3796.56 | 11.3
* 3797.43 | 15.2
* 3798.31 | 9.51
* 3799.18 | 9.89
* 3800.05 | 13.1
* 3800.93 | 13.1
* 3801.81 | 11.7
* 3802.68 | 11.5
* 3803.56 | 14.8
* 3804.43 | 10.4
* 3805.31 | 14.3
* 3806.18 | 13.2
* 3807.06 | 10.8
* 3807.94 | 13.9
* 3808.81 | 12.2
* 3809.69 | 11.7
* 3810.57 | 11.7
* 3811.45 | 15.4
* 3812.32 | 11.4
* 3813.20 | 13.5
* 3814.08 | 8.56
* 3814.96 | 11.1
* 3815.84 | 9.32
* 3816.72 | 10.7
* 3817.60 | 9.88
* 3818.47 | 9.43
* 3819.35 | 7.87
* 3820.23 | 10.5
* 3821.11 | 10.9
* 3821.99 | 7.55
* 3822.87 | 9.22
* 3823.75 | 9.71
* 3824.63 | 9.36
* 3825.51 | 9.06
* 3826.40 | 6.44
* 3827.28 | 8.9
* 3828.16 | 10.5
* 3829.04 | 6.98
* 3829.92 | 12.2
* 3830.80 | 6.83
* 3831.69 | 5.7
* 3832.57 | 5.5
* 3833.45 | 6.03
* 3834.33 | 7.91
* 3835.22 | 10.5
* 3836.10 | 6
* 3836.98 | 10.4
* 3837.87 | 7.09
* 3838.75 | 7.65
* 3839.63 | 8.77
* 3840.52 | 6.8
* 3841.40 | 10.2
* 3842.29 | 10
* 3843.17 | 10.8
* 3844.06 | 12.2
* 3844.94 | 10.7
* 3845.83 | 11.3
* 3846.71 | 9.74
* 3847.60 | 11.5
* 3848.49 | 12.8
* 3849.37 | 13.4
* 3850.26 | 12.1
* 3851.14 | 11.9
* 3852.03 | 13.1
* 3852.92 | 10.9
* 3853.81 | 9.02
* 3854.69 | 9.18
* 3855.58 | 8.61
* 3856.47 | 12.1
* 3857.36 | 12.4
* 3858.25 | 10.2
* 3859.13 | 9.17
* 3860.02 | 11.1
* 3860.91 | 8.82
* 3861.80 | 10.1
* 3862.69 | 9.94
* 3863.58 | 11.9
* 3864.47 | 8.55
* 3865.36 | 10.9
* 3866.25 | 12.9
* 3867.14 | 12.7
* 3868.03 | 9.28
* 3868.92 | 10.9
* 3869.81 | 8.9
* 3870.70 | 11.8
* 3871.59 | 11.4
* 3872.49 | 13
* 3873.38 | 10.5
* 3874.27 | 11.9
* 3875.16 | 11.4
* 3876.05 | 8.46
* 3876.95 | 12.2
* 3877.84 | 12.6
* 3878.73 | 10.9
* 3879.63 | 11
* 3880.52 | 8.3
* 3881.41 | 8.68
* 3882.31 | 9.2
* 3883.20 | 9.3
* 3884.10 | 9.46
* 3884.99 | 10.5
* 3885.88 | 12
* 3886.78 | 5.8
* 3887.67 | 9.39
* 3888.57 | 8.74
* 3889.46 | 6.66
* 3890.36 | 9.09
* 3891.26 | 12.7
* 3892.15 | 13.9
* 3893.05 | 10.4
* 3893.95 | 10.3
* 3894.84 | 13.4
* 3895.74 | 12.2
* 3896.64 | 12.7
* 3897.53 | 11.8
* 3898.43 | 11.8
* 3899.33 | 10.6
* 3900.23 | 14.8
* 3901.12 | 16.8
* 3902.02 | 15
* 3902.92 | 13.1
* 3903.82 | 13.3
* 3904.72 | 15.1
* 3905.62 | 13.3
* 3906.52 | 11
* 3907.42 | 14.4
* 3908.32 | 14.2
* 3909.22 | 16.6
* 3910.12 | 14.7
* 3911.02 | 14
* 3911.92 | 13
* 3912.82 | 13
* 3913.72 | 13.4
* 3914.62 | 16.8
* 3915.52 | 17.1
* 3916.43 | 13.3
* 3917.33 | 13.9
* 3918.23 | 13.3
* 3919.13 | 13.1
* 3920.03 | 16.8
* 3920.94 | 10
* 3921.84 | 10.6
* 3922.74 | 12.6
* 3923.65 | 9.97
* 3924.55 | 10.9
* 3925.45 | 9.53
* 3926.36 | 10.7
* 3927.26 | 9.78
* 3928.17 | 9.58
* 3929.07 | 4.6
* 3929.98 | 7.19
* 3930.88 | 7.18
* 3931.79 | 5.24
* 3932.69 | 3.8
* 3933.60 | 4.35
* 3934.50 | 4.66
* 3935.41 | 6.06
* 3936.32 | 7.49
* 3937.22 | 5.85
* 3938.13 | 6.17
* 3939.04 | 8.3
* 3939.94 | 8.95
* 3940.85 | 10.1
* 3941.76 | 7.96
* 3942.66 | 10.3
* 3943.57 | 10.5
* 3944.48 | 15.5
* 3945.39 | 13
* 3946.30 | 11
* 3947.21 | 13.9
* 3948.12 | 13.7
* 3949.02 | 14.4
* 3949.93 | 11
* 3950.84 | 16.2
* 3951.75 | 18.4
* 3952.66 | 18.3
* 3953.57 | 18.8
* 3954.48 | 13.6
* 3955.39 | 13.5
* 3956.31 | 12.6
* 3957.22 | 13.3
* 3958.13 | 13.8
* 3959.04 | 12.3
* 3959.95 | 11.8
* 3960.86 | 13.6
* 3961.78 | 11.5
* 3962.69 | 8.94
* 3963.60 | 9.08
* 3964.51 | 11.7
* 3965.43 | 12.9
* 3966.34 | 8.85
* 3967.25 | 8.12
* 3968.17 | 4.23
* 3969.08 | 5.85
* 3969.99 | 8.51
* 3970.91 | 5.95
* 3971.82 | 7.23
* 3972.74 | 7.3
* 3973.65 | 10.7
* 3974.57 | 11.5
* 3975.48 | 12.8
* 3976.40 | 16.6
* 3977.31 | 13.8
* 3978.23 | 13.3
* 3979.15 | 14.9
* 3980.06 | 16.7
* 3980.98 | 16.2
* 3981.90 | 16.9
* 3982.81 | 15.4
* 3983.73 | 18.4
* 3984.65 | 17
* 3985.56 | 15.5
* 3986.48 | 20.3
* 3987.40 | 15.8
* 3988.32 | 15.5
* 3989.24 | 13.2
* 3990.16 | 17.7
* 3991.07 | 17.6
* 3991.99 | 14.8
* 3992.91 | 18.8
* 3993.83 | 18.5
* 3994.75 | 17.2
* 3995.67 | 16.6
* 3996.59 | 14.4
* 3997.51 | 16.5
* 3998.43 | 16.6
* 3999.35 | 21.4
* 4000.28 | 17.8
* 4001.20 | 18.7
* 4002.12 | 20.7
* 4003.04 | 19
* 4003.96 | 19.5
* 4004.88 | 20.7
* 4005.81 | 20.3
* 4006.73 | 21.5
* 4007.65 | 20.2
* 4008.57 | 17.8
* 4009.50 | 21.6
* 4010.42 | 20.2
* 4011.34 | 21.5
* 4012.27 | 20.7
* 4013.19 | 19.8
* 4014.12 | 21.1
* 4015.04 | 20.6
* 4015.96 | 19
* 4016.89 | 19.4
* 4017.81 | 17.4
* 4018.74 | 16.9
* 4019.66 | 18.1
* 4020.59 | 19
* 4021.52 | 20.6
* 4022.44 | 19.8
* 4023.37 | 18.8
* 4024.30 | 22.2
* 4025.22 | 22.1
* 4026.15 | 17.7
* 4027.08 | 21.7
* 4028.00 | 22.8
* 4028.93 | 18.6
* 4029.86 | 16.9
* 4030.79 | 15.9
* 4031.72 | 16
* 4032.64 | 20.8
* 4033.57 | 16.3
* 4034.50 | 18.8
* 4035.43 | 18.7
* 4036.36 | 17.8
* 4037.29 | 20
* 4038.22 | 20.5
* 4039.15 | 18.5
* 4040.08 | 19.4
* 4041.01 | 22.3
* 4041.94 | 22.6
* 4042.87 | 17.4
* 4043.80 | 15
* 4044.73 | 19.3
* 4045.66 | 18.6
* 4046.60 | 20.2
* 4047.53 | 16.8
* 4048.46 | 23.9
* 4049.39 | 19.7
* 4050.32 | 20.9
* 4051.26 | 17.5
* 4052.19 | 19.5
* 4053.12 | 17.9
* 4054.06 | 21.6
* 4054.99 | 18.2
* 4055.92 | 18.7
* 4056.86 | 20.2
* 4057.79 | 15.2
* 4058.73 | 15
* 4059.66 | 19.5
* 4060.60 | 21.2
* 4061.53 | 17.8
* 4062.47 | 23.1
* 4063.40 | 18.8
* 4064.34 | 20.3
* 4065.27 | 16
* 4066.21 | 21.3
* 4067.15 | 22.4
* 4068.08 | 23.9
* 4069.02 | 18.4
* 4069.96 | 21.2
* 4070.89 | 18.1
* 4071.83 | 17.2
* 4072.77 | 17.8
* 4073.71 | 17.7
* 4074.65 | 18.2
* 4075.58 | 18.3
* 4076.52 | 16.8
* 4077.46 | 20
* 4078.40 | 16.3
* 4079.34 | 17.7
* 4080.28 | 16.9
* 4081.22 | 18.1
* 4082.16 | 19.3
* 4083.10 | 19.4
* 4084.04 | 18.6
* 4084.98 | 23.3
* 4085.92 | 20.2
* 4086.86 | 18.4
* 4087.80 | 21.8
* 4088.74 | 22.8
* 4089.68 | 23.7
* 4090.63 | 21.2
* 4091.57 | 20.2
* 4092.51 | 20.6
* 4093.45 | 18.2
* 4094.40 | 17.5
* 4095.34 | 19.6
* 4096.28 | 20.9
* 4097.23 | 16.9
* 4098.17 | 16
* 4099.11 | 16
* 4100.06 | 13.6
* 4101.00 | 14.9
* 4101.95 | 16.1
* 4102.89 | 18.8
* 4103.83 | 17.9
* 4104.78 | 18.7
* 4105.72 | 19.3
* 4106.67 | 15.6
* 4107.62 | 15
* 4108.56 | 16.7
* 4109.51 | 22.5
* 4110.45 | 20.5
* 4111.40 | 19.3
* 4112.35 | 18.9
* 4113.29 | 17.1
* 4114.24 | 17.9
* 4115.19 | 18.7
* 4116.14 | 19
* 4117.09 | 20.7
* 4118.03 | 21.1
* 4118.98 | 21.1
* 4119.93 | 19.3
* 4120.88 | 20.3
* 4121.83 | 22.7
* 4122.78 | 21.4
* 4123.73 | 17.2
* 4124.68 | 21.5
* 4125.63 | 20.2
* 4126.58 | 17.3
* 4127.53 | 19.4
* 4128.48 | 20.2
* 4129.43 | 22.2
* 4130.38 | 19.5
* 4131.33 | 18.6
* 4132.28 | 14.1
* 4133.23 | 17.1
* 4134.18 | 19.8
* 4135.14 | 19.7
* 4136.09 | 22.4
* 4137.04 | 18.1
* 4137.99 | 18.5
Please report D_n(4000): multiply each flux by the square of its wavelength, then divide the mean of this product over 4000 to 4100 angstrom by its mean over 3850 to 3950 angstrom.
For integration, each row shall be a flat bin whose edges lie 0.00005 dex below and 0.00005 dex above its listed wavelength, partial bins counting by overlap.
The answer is 1.9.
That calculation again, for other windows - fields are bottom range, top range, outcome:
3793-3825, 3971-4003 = 1.51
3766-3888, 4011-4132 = 1.99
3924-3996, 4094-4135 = 1.68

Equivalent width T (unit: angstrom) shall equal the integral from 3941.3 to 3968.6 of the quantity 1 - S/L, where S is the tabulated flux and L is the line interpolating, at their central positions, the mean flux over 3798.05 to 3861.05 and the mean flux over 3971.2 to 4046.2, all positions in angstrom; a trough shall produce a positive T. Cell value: 5.5 angstrom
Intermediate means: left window 10.3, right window 17.9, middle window 12.4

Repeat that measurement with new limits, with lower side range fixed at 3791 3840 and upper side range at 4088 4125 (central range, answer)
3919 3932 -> 3.6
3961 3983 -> 5.6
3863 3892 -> 4.3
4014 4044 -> -4.5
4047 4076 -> -2.6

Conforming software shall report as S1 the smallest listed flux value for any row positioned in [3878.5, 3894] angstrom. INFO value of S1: 5.8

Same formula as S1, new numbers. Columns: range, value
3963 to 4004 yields 4.23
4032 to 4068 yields 15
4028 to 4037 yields 15.9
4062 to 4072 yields 16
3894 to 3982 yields 3.8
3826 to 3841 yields 5.5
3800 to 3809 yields 10.4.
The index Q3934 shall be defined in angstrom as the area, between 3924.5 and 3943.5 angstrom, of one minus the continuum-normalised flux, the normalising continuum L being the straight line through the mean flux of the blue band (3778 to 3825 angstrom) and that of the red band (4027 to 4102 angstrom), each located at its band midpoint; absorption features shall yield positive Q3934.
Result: 9.7 angstrom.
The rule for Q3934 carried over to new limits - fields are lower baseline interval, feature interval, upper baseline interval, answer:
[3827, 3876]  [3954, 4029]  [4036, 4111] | -1.0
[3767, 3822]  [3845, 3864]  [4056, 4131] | 3.6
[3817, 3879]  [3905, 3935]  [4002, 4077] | 4.7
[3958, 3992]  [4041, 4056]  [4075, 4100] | -2.2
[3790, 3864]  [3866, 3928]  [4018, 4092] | 6.3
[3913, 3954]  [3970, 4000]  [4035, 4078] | -1.2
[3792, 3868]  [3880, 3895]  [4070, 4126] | 3.1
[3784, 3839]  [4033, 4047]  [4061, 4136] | -1.4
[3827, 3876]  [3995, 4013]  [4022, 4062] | -2.0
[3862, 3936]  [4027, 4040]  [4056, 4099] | -1.1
